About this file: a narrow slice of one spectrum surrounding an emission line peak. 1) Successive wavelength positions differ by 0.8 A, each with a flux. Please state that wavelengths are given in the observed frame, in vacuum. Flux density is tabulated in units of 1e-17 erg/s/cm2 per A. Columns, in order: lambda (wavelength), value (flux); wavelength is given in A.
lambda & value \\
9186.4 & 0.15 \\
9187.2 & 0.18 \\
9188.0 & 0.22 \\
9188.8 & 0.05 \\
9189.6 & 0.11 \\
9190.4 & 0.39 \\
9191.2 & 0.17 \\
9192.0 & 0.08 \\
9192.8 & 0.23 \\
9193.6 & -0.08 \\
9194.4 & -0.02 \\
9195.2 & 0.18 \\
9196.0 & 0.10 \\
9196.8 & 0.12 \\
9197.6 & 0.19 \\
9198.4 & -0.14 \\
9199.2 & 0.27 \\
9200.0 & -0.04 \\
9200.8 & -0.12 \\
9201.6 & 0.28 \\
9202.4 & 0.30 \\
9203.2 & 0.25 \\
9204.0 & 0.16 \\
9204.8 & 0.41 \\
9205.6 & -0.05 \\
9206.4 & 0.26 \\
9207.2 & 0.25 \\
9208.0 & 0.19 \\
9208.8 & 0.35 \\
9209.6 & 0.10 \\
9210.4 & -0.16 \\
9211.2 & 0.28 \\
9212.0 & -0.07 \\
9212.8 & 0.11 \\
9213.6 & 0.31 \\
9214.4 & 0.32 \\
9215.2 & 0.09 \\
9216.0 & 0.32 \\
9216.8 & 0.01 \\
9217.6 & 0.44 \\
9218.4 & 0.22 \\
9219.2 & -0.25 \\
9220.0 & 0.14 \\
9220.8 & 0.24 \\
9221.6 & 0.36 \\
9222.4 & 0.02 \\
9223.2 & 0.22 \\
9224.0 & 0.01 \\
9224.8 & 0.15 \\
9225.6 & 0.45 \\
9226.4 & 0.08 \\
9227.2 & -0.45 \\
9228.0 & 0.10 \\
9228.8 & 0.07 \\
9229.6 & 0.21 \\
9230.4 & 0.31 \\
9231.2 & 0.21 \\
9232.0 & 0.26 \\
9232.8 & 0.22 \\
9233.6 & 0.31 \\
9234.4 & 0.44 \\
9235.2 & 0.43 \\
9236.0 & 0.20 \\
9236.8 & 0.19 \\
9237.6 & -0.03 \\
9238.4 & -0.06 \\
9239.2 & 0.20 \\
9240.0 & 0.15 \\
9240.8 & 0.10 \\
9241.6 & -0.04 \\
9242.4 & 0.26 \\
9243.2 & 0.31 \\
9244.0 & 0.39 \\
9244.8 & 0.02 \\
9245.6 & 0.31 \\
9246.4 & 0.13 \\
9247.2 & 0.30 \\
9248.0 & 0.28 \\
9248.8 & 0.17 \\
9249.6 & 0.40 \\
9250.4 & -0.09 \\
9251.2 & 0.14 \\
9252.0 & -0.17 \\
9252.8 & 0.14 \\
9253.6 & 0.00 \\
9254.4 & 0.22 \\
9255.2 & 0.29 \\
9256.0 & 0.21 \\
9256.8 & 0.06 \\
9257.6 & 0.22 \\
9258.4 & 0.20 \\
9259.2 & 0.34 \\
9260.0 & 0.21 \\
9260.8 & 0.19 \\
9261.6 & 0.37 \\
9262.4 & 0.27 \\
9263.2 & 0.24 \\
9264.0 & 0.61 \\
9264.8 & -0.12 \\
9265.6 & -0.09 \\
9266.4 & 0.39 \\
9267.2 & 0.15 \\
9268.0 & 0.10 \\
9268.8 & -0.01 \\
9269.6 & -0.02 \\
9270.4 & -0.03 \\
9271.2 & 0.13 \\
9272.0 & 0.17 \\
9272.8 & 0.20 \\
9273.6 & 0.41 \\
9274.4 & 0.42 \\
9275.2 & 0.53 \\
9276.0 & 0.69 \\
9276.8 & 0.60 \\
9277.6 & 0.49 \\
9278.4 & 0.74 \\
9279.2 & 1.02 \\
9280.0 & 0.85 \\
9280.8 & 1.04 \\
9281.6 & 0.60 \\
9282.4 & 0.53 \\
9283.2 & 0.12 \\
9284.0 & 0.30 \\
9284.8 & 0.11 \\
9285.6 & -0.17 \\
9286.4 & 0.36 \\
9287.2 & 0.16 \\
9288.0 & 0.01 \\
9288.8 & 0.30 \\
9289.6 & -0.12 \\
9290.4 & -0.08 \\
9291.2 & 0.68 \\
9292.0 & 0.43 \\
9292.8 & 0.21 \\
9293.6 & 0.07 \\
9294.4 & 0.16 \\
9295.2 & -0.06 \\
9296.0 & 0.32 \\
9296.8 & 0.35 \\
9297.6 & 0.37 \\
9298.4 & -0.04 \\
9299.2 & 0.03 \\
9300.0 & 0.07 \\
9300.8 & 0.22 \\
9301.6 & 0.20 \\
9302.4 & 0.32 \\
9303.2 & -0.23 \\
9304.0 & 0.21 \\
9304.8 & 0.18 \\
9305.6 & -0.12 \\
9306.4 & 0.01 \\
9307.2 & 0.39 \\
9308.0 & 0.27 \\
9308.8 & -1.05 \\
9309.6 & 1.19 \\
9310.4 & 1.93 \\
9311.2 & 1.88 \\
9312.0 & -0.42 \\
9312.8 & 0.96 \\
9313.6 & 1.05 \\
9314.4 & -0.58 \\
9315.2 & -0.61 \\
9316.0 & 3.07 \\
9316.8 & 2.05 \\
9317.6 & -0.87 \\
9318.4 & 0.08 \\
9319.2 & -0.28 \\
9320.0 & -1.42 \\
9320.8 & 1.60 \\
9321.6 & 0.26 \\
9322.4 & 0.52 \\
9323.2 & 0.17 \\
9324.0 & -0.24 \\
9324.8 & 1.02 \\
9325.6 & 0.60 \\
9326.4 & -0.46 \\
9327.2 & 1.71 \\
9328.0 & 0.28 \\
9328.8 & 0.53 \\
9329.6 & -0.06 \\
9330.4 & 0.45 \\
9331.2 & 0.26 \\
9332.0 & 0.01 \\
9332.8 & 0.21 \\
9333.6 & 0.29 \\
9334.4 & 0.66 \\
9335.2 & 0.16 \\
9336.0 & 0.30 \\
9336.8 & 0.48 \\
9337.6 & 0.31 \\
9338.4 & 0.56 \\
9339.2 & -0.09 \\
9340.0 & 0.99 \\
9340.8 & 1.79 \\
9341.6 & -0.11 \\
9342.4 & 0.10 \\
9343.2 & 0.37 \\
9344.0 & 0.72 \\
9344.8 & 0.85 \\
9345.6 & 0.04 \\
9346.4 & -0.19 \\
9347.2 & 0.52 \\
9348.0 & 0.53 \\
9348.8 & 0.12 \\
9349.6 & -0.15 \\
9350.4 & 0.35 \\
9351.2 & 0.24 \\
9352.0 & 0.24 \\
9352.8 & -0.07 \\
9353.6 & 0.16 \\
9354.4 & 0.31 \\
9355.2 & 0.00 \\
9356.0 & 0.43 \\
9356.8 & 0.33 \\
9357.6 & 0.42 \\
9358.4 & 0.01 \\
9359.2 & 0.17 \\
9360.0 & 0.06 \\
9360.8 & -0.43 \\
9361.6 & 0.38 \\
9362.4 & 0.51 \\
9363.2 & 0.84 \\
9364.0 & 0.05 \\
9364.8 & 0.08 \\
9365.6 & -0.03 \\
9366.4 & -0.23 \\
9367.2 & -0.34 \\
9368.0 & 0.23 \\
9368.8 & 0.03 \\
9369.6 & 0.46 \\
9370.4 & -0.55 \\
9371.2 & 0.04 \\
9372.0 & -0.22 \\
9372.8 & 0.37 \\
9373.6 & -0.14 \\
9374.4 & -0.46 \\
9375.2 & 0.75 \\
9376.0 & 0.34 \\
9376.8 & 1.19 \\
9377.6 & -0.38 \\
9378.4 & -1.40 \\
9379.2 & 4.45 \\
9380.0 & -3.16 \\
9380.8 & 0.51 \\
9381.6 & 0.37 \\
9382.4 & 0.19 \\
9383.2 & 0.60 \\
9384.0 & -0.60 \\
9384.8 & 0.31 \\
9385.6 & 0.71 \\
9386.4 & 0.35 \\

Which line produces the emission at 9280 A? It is Hbeta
